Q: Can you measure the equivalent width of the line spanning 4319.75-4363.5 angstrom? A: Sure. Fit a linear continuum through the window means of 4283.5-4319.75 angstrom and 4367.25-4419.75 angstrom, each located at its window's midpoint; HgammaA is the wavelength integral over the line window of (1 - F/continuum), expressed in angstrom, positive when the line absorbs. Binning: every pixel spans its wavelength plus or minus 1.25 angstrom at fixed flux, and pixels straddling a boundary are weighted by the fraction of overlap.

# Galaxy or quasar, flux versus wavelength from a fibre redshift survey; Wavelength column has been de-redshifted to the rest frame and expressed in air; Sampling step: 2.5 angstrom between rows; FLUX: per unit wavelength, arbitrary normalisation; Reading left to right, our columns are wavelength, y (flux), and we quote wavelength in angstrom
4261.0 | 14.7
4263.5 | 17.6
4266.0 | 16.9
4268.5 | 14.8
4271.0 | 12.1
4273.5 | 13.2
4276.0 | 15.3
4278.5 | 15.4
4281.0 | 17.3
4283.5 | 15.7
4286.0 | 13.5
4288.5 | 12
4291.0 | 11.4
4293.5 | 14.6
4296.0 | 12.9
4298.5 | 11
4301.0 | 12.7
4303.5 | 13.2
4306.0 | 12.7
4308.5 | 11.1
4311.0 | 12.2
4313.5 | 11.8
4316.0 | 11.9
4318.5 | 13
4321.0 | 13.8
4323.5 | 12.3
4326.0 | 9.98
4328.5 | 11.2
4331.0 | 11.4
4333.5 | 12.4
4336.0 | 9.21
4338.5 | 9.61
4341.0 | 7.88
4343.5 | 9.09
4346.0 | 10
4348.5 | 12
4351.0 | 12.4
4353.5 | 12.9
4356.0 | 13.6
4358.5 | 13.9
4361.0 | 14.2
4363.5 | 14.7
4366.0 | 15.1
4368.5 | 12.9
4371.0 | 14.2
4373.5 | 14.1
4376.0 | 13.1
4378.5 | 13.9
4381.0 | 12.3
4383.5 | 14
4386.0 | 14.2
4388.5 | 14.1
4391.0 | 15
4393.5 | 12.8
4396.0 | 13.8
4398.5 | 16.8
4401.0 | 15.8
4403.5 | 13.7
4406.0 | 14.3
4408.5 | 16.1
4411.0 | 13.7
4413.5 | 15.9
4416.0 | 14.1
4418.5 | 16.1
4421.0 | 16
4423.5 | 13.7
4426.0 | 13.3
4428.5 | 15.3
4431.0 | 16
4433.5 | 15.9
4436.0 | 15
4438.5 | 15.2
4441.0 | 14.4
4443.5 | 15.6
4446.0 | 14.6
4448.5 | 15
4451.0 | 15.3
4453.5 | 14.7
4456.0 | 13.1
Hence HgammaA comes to 5.6 angstrom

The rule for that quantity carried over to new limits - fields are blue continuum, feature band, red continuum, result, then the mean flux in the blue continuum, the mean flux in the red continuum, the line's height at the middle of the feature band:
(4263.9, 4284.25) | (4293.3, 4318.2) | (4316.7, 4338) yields 1.3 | 15.2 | 11.6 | 13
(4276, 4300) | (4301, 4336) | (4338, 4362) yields 2.0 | 13.8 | 11.6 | 12.7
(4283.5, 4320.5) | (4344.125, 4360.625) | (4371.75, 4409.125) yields 1.3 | 12.6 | 14.2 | 13.5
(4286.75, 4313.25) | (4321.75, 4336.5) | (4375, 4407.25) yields 1.9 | 12.4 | 14.1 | 12.9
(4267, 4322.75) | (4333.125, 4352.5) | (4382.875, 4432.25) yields 5.1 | 13.3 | 14.7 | 13.9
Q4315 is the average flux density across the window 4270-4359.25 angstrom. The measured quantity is 12.3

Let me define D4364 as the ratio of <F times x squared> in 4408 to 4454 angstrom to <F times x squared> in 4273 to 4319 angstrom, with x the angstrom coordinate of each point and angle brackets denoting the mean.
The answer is 1.2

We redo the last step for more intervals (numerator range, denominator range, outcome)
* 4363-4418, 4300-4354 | 1.29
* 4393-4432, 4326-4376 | 1.26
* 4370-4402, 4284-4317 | 1.18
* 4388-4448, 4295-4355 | 1.35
